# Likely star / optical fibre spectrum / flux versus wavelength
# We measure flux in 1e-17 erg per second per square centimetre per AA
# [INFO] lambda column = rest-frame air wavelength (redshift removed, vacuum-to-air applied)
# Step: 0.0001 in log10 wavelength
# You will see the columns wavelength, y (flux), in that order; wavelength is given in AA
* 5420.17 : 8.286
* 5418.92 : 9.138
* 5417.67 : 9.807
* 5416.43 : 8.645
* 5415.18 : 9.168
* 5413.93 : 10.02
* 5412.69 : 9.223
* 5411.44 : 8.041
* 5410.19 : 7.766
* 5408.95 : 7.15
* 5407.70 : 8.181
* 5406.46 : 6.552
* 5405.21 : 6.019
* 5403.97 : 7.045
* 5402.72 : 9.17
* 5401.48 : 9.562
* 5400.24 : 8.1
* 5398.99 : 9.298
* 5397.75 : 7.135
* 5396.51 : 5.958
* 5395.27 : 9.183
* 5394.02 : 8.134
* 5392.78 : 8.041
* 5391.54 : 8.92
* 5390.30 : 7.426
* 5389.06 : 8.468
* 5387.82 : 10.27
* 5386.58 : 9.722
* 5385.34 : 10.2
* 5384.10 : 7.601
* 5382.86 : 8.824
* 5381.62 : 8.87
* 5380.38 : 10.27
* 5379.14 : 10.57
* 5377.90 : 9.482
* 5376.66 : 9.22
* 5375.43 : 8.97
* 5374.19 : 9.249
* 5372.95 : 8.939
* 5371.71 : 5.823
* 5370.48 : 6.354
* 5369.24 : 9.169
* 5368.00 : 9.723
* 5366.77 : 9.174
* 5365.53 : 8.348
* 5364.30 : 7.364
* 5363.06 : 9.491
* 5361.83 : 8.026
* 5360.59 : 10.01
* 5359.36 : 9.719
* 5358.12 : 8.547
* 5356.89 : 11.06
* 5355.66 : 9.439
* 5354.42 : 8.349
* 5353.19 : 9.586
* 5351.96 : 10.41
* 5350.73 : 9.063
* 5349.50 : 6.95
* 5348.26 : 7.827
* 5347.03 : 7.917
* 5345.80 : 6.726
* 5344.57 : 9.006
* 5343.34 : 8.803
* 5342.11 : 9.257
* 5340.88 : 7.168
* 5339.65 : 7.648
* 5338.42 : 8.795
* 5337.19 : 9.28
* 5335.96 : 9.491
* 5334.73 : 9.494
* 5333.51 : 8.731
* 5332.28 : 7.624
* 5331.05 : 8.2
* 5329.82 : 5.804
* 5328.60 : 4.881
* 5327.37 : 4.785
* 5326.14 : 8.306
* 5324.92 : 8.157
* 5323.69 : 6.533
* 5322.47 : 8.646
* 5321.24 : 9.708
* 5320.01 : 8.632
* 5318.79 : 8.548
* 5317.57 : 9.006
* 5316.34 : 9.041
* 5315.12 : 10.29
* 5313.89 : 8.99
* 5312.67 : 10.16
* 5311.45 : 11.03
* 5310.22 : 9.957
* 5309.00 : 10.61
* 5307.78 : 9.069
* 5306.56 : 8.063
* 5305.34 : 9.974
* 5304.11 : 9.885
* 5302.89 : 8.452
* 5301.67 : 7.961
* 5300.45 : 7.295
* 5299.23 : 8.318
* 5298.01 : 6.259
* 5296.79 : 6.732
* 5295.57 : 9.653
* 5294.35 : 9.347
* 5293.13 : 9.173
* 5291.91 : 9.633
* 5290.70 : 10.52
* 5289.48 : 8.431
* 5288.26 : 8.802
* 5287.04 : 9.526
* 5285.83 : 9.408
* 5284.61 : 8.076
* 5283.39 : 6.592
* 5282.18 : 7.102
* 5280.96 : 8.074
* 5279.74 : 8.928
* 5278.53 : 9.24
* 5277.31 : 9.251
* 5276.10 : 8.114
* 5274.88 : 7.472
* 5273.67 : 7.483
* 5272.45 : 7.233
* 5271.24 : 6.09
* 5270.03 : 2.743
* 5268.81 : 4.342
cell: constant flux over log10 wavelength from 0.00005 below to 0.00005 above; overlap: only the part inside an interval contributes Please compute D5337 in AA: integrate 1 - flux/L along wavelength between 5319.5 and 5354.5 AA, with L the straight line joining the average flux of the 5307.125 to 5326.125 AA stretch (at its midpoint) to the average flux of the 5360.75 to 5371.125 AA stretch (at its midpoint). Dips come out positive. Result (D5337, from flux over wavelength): 3.1 AA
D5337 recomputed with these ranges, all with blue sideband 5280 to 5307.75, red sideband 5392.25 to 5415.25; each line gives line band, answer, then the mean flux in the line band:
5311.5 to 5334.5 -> 0.55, 8.21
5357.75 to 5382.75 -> -2.02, 8.87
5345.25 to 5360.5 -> -1.06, 8.85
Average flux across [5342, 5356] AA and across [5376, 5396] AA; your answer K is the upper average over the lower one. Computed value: 1.1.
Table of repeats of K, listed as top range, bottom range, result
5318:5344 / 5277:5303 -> 0.95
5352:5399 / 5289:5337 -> 1.03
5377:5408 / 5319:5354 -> 1.05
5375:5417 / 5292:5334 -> 1.01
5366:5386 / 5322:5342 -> 1.15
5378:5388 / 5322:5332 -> 1.37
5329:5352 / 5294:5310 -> 0.96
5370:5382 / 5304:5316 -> 0.90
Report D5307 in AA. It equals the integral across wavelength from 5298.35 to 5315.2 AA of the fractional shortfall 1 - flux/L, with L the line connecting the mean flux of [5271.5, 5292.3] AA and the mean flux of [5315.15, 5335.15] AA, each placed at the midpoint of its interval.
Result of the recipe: -2.2 AA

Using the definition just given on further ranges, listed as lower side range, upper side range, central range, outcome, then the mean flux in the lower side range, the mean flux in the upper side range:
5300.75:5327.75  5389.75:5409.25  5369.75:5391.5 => -2.0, 8.92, 7.88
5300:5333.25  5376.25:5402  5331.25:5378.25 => -0.1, 8.51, 8.81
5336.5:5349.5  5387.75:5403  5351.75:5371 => -1.8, 8.18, 8.36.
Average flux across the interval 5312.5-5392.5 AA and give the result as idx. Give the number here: 8.62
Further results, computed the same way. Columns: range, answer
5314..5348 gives 8.17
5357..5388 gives 8.97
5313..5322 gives 9.19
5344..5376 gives 8.66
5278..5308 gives 8.57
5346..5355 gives 8.5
